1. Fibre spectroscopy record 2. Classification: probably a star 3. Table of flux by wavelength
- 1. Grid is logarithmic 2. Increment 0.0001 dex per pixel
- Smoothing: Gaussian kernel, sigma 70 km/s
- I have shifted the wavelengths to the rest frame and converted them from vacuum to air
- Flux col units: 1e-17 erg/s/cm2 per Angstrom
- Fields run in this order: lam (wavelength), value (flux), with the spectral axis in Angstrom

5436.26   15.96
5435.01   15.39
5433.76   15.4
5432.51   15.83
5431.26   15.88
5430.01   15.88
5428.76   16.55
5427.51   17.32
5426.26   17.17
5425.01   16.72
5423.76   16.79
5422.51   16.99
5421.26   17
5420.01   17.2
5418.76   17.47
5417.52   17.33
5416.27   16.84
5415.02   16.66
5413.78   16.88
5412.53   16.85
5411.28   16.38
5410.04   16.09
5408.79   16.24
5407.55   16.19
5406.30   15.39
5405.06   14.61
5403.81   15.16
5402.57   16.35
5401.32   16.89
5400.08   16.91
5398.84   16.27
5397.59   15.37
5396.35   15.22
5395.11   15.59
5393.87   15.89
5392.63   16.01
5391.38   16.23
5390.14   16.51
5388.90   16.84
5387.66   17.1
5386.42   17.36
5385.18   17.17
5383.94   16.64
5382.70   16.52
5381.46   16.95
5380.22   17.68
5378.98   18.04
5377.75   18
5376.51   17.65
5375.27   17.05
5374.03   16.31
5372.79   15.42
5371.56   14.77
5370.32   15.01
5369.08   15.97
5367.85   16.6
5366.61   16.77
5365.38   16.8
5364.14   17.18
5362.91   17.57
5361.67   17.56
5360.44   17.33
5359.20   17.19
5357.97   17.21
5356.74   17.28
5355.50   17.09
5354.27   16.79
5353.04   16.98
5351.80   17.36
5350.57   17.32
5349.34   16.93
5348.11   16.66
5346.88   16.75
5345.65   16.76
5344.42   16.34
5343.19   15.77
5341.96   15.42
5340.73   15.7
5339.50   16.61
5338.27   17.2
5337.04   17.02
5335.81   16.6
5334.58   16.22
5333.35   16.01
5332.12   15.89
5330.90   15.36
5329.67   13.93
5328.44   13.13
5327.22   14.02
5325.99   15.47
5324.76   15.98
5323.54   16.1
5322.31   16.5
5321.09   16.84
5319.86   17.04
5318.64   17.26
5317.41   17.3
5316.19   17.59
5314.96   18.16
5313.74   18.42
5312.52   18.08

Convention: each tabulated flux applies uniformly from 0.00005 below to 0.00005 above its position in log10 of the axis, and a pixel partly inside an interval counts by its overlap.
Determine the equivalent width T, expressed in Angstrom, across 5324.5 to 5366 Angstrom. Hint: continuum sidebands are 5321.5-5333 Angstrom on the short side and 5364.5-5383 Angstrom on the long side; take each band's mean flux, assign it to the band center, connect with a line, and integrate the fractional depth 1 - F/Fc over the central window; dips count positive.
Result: -1.6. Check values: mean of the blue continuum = 15.2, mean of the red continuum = 16.6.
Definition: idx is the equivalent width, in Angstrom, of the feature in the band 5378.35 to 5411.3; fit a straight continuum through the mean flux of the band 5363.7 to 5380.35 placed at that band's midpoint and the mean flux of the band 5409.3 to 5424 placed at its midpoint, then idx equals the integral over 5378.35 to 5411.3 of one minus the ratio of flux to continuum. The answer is 0.77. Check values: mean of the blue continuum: 16.6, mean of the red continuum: 16.9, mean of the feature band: 16.4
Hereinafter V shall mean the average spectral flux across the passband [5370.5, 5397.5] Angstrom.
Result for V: 16.6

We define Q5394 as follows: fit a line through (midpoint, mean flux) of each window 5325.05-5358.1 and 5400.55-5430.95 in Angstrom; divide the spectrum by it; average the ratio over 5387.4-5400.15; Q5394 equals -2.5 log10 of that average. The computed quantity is 0.02 mag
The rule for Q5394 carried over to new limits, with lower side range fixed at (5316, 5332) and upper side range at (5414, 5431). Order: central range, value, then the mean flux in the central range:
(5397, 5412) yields 0.05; 16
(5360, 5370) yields -0.04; 16.9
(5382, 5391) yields -0.02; 16.9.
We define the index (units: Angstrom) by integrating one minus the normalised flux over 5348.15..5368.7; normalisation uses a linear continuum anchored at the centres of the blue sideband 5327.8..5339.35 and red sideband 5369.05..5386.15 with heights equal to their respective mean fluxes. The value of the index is -1.0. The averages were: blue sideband 15.7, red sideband 16.7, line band 17.1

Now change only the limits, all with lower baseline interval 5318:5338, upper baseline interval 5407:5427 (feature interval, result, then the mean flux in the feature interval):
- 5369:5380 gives -0.12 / 16.5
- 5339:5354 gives -0.47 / 16.6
